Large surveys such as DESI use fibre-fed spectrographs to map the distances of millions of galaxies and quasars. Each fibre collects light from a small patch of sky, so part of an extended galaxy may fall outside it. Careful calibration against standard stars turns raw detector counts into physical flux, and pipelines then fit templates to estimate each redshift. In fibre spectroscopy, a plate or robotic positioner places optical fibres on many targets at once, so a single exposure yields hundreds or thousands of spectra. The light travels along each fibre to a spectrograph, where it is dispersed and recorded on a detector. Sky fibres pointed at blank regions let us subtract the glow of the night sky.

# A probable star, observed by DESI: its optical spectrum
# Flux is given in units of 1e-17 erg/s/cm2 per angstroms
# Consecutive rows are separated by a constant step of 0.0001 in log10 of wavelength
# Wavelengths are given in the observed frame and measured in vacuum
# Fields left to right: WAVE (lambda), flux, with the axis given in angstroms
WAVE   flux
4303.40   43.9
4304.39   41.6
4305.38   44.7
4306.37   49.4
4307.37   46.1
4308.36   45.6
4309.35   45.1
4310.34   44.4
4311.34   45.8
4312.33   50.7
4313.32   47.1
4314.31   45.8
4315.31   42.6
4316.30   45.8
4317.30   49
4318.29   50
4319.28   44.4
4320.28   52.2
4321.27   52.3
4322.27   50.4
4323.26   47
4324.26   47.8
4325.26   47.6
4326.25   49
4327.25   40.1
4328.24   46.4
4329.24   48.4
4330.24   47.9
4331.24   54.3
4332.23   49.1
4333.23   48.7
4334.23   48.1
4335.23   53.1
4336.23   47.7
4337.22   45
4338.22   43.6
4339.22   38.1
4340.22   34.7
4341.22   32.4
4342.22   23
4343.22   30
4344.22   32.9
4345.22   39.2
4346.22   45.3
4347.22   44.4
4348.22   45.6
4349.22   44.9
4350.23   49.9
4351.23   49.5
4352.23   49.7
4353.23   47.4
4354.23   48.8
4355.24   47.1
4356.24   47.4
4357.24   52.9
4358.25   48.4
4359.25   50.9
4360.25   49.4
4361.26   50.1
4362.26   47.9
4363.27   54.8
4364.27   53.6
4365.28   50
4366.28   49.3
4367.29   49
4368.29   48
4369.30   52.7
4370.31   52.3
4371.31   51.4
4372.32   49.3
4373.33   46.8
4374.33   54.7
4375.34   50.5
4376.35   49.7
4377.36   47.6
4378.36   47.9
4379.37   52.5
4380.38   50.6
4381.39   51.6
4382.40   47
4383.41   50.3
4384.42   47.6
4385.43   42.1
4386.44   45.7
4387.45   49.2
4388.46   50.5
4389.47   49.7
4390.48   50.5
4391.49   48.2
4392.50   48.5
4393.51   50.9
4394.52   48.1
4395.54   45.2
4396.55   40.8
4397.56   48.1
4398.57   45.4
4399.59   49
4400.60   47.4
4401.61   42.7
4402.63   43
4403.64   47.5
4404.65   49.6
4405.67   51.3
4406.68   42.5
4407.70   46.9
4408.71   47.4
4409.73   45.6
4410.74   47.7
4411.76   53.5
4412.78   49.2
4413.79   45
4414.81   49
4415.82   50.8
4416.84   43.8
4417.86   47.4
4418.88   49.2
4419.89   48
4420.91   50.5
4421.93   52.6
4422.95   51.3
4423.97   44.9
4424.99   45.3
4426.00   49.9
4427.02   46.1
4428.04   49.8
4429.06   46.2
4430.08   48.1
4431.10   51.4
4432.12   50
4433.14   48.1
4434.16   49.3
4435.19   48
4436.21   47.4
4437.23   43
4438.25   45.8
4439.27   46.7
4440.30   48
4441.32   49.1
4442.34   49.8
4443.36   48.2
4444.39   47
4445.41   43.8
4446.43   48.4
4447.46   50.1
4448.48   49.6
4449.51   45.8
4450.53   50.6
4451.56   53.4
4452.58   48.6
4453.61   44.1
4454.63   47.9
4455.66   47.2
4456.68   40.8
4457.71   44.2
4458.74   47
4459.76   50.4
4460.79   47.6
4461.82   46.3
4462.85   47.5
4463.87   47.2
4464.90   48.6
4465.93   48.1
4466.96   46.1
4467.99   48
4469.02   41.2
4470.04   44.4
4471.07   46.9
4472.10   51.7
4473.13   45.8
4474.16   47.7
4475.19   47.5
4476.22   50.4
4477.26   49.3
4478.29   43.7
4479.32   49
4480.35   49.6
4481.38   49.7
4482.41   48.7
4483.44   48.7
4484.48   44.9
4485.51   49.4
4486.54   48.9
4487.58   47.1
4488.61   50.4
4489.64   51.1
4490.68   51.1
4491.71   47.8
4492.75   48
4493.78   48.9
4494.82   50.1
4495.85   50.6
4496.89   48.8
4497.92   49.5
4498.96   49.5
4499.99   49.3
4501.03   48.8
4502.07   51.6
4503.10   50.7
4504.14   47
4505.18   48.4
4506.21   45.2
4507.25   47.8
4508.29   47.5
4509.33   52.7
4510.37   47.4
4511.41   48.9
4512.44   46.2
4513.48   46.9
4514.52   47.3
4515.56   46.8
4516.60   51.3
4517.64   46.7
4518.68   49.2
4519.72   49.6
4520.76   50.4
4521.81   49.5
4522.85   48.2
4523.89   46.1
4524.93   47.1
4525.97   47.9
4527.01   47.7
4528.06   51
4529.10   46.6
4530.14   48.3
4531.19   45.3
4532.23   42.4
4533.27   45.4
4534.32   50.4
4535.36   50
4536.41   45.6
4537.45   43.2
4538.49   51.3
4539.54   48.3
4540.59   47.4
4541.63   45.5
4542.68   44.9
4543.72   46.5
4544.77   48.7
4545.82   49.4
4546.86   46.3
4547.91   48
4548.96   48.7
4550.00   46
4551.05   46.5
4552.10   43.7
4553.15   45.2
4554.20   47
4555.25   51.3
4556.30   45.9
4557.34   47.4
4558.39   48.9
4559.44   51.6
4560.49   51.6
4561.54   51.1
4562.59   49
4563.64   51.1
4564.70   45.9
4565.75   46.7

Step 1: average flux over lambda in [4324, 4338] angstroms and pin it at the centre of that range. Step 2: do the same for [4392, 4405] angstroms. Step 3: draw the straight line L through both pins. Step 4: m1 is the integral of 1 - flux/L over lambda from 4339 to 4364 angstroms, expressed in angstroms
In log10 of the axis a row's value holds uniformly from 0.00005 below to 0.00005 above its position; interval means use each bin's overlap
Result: 1.7 angstroms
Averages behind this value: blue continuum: 48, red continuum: 46.6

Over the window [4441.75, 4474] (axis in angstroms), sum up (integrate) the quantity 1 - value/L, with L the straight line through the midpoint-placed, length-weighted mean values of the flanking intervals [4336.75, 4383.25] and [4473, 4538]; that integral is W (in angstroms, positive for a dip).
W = 0.3 angstroms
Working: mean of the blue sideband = 46.7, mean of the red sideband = 48.3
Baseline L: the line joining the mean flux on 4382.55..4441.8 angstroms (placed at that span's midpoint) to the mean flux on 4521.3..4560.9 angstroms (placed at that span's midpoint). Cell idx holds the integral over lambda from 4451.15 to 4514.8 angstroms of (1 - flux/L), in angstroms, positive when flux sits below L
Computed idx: -0.6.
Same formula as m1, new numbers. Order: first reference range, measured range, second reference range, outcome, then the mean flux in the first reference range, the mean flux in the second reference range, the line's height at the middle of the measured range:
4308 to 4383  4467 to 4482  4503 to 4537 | 0.07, 47.1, 47.9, 47.7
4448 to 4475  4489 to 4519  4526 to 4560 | -0.97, 47.2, 47.3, 47.3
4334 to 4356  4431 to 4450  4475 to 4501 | -0.39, 42.7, 48.9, 46.8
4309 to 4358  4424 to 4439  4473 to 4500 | -0.01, 45.6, 48.8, 47.6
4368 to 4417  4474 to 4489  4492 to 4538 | -0.04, 48.3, 48.2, 48.2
